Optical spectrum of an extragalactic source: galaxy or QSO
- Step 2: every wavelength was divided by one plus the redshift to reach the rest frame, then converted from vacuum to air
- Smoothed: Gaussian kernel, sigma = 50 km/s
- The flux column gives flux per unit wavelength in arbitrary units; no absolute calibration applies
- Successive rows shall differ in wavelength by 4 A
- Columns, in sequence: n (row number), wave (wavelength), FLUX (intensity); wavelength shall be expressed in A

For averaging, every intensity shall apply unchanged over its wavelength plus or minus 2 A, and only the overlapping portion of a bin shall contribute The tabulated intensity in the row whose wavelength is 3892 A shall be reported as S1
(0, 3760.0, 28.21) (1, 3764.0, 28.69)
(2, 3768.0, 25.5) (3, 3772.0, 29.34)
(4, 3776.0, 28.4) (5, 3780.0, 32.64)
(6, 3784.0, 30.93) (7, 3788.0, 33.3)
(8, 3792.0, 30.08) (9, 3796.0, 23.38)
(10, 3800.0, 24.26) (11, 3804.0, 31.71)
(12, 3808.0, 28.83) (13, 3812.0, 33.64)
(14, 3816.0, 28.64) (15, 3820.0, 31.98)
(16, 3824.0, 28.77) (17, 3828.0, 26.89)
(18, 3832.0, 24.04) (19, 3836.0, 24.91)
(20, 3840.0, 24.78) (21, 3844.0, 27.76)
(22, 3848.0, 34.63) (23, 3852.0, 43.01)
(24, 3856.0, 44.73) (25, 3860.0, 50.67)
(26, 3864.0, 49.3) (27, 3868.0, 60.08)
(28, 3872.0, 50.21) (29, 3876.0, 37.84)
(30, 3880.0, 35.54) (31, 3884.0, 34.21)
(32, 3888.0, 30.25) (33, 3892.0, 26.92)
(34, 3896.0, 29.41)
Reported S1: 26.92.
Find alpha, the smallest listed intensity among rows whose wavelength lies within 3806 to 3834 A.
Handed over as 24.04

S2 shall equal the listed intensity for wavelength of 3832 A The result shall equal 24.04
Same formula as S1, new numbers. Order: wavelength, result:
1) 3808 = 28.83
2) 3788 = 33.3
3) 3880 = 35.54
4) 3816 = 28.64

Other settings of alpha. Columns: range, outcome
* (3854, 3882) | 35.54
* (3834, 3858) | 24.78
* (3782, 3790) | 30.93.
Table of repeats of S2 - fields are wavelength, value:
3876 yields 37.84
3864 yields 49.3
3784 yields 30.93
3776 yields 28.4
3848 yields 34.63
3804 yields 31.71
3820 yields 31.98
